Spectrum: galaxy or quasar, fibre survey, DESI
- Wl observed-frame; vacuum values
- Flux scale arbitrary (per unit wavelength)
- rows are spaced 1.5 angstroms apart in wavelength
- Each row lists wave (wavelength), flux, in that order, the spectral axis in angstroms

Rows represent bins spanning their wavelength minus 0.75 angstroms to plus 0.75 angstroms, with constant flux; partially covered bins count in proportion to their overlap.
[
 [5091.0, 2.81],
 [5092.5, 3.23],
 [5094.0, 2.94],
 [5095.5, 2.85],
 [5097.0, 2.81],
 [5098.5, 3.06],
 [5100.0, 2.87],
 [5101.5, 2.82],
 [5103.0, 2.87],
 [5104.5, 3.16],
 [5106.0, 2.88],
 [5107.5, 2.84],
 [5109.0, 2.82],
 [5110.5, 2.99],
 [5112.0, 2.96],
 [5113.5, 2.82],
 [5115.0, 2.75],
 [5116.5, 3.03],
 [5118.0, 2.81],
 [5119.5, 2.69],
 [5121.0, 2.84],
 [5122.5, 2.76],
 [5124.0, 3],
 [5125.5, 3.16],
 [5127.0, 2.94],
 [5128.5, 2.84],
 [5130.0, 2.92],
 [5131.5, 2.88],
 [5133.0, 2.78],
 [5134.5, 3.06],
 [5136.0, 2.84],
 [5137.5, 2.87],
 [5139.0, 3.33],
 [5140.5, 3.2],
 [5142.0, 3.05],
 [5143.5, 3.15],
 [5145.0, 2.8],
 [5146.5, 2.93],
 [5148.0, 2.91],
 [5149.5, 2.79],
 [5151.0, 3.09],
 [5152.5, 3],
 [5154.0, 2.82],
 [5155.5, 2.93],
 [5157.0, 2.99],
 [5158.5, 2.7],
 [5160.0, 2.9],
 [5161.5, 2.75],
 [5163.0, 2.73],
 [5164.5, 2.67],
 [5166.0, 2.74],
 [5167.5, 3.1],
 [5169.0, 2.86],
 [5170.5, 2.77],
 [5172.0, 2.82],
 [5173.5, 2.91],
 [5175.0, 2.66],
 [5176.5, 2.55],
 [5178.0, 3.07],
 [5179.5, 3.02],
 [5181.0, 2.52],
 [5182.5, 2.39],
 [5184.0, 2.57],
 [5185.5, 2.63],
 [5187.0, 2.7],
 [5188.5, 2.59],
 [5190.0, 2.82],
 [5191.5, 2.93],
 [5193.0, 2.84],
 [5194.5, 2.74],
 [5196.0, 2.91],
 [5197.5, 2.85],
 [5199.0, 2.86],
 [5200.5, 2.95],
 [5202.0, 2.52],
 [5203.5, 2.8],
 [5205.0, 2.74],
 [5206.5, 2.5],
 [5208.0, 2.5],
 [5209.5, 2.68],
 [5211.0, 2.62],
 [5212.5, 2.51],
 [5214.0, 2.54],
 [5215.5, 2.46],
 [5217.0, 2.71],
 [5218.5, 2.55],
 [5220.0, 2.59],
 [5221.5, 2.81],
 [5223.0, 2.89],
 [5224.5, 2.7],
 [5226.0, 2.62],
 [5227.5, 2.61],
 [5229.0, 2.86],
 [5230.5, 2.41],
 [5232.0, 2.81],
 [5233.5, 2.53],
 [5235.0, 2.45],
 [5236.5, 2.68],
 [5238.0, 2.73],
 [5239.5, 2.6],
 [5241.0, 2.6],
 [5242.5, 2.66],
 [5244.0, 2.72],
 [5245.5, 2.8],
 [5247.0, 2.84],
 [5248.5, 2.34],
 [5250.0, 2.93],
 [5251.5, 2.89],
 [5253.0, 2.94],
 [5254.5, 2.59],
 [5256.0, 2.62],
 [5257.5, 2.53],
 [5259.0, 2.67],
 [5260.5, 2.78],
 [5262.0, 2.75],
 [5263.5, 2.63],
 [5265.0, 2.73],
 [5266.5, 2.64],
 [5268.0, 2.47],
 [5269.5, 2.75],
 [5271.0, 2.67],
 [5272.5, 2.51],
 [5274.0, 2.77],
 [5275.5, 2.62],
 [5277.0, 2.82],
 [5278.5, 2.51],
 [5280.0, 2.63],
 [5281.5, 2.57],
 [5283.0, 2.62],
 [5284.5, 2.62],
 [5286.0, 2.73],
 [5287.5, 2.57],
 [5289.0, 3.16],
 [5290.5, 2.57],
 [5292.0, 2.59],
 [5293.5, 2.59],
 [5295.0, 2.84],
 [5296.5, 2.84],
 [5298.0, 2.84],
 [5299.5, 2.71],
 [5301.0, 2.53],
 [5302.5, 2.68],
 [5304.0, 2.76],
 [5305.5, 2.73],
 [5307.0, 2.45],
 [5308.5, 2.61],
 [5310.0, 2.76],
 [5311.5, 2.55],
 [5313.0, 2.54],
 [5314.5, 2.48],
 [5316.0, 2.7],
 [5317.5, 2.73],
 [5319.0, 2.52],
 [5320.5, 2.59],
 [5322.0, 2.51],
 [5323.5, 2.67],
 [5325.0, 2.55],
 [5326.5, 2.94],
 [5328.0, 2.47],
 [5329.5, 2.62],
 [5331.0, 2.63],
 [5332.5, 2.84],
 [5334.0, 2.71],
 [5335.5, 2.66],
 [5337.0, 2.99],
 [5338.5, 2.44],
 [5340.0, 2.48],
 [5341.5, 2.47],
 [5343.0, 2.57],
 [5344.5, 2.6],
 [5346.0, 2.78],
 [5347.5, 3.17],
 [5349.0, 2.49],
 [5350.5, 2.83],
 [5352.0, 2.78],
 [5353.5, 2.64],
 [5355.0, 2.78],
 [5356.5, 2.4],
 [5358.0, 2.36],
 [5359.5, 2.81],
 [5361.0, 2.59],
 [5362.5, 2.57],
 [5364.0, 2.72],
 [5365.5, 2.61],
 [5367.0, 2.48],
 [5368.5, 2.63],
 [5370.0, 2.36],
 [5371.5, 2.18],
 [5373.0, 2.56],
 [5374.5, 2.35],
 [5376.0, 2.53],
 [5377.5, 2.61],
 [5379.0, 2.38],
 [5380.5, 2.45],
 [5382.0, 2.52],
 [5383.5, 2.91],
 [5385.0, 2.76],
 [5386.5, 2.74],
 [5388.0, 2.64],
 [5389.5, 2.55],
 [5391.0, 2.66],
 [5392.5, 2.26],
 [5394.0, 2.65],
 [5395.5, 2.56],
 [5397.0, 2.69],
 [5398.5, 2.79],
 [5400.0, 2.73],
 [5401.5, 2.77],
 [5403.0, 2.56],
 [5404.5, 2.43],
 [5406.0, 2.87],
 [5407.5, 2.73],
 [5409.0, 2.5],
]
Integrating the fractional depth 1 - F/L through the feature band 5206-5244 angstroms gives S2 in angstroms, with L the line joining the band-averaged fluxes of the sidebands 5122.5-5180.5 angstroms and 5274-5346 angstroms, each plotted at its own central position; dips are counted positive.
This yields 2.2 angstroms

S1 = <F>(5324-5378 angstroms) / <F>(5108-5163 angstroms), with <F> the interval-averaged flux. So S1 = 0.90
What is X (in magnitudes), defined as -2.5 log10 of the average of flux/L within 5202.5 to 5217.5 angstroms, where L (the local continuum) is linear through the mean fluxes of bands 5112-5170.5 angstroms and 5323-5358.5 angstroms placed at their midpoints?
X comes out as 0.09 mag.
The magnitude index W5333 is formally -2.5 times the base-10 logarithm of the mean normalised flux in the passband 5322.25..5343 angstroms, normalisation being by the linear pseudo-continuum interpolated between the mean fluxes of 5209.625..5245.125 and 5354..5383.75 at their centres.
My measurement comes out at -0.035 mag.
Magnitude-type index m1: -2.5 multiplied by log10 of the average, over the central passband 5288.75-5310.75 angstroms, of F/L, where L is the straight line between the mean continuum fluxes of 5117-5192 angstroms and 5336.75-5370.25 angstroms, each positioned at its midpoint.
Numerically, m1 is 0.00 mag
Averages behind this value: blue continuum 2.86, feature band 2.7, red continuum 2.63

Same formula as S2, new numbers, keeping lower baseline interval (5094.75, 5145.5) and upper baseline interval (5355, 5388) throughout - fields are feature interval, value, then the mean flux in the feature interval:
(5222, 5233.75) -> 0.34 angstroms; 2.69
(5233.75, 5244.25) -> 0.48 angstroms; 2.63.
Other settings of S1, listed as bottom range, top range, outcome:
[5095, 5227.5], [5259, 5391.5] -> 0.94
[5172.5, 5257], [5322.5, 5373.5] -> 0.98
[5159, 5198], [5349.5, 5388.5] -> 0.93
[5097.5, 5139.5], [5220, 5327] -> 0.92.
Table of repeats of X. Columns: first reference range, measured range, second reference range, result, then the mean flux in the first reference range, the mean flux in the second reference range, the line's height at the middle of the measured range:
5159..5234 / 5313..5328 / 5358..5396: 0.00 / 2.72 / 2.56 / 2.61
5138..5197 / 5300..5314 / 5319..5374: 0.02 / 2.84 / 2.62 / 2.67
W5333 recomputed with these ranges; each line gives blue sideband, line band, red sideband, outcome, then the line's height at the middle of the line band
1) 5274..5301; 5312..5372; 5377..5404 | 0.01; 2.66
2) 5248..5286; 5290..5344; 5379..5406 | 0.00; 2.65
